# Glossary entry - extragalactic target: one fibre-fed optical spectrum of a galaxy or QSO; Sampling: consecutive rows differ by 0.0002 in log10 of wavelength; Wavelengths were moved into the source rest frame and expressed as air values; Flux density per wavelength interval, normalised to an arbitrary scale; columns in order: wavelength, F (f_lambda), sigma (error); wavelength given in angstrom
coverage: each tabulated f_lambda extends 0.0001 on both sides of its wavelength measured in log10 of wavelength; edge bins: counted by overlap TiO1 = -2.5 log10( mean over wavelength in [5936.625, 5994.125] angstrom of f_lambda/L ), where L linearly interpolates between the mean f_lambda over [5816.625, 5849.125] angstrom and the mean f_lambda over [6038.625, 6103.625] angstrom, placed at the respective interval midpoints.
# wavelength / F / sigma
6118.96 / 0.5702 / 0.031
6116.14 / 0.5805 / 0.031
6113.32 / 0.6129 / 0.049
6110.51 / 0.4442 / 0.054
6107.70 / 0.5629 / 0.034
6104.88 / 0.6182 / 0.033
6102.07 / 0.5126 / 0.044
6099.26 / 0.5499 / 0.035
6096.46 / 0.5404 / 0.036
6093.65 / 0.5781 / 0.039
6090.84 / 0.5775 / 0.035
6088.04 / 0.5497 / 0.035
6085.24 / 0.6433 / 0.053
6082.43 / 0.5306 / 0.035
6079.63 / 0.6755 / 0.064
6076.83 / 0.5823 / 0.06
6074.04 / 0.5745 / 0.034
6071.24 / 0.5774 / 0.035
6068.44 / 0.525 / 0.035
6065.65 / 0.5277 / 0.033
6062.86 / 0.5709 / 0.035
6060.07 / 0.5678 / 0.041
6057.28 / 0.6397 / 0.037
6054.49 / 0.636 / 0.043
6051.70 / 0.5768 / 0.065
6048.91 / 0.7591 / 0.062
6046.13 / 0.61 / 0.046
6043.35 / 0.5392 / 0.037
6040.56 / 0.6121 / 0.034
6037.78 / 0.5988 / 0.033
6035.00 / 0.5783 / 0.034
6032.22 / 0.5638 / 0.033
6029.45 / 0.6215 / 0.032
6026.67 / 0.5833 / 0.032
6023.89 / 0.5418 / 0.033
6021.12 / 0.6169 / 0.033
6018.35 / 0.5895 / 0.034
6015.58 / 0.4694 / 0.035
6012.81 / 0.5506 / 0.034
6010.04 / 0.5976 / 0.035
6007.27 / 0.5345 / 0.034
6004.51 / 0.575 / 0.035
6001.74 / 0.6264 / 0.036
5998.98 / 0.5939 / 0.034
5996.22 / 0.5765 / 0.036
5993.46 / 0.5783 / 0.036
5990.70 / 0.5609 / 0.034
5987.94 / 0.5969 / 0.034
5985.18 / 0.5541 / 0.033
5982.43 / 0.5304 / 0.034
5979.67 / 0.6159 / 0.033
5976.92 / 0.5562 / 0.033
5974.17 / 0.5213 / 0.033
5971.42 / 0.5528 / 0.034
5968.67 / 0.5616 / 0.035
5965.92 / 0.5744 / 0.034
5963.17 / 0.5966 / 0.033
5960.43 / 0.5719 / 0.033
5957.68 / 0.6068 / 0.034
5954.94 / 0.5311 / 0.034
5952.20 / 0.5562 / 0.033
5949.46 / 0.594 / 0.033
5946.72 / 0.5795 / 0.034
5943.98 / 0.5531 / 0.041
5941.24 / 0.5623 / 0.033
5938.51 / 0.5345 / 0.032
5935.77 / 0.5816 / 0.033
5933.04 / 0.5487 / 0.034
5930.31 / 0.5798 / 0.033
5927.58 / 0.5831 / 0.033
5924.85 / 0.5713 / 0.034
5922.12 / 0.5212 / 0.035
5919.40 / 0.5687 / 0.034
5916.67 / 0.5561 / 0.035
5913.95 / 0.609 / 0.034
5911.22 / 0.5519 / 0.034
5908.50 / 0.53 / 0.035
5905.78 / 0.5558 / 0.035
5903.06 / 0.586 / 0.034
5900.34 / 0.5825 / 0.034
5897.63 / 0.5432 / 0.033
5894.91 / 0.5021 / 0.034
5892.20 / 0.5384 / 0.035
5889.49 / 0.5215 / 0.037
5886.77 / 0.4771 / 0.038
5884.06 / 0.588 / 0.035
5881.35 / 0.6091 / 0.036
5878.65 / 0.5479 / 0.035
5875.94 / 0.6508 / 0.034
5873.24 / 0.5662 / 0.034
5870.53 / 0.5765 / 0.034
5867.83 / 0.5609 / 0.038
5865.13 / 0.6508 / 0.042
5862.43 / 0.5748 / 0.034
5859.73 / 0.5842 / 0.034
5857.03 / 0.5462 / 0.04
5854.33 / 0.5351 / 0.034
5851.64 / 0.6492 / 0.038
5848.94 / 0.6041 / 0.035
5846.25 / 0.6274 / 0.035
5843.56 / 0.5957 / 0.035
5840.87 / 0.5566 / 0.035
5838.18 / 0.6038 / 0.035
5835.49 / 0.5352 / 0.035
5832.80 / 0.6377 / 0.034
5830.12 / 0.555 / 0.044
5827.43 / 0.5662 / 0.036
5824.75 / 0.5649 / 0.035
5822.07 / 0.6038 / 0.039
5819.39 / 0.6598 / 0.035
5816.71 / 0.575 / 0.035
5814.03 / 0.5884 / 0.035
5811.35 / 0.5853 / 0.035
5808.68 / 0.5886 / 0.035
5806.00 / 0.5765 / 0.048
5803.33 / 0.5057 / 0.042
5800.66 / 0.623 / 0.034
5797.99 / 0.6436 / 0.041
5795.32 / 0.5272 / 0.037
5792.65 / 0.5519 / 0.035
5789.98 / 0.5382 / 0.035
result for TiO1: 0.04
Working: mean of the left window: 0.591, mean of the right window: 0.585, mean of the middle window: 0.566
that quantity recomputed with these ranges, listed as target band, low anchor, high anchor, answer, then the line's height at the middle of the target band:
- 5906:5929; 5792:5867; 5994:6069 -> 0.05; 0.586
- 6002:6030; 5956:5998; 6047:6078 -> 0.02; 0.581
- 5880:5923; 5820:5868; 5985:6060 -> 0.07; 0.588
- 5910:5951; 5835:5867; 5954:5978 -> 0.01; 0.572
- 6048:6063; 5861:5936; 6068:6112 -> -0.11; 0.566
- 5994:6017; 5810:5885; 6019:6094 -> 0.05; 0.591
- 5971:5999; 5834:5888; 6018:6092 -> 0.04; 0.588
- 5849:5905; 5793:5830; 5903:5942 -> 0.00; 0.571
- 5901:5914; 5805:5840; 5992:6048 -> 0.04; 0.584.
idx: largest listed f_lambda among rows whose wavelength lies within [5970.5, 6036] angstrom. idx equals 0.6264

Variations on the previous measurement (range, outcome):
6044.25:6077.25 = 0.7591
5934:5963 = 0.6068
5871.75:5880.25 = 0.6508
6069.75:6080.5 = 0.6755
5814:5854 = 0.6598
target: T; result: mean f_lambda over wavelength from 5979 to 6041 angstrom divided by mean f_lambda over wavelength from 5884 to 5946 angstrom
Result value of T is 1.04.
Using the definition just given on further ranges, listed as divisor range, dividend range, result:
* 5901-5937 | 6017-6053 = 1.06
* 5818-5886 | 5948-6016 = 0.97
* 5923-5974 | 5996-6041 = 1.02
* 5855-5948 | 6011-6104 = 1.03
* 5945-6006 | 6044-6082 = 1.04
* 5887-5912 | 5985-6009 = 1.07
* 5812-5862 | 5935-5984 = 0.96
